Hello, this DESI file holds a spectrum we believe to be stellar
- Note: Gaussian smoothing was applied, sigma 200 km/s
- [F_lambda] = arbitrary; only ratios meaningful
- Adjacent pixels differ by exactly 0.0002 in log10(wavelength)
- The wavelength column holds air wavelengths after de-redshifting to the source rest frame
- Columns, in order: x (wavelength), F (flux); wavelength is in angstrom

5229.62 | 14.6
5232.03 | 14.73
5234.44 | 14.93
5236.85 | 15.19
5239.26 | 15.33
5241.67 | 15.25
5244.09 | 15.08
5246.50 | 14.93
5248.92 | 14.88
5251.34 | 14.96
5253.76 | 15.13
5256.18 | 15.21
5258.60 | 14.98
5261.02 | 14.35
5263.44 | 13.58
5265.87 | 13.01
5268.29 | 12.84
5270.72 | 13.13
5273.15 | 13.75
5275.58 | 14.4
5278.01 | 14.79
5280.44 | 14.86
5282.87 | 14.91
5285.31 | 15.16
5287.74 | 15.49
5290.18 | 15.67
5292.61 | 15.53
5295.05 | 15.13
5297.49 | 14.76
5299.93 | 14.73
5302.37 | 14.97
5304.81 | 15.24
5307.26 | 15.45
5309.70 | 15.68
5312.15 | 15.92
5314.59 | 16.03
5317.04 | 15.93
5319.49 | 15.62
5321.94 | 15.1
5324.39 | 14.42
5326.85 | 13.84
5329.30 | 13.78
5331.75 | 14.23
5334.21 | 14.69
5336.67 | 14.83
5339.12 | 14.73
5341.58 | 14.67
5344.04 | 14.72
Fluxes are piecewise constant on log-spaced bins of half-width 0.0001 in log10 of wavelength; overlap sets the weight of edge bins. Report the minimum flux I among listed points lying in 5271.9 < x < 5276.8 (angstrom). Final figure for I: 13.75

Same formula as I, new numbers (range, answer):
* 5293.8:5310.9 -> 14.73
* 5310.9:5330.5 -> 13.78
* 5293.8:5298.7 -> 14.76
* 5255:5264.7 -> 13.58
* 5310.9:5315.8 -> 15.92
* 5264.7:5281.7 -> 12.84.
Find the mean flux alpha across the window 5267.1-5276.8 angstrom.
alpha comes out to 13.5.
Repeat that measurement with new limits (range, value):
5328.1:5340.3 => 14.5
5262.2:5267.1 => 13.3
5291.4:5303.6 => 15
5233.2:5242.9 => 15.2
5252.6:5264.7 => 14.6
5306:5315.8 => 15.8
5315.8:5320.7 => 15.8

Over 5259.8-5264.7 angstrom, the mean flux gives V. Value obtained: 14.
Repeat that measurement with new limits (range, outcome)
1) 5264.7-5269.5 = 12.9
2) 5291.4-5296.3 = 15.3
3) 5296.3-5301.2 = 14.8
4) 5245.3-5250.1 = 14.9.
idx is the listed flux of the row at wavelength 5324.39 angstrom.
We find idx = 14.42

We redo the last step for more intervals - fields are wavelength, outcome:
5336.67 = 14.83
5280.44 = 14.86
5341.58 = 14.67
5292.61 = 15.53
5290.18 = 15.67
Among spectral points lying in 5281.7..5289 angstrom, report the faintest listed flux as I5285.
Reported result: 14.91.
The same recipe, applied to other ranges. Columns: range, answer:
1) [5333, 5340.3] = 14.69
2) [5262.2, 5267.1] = 13.01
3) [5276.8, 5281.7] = 14.79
